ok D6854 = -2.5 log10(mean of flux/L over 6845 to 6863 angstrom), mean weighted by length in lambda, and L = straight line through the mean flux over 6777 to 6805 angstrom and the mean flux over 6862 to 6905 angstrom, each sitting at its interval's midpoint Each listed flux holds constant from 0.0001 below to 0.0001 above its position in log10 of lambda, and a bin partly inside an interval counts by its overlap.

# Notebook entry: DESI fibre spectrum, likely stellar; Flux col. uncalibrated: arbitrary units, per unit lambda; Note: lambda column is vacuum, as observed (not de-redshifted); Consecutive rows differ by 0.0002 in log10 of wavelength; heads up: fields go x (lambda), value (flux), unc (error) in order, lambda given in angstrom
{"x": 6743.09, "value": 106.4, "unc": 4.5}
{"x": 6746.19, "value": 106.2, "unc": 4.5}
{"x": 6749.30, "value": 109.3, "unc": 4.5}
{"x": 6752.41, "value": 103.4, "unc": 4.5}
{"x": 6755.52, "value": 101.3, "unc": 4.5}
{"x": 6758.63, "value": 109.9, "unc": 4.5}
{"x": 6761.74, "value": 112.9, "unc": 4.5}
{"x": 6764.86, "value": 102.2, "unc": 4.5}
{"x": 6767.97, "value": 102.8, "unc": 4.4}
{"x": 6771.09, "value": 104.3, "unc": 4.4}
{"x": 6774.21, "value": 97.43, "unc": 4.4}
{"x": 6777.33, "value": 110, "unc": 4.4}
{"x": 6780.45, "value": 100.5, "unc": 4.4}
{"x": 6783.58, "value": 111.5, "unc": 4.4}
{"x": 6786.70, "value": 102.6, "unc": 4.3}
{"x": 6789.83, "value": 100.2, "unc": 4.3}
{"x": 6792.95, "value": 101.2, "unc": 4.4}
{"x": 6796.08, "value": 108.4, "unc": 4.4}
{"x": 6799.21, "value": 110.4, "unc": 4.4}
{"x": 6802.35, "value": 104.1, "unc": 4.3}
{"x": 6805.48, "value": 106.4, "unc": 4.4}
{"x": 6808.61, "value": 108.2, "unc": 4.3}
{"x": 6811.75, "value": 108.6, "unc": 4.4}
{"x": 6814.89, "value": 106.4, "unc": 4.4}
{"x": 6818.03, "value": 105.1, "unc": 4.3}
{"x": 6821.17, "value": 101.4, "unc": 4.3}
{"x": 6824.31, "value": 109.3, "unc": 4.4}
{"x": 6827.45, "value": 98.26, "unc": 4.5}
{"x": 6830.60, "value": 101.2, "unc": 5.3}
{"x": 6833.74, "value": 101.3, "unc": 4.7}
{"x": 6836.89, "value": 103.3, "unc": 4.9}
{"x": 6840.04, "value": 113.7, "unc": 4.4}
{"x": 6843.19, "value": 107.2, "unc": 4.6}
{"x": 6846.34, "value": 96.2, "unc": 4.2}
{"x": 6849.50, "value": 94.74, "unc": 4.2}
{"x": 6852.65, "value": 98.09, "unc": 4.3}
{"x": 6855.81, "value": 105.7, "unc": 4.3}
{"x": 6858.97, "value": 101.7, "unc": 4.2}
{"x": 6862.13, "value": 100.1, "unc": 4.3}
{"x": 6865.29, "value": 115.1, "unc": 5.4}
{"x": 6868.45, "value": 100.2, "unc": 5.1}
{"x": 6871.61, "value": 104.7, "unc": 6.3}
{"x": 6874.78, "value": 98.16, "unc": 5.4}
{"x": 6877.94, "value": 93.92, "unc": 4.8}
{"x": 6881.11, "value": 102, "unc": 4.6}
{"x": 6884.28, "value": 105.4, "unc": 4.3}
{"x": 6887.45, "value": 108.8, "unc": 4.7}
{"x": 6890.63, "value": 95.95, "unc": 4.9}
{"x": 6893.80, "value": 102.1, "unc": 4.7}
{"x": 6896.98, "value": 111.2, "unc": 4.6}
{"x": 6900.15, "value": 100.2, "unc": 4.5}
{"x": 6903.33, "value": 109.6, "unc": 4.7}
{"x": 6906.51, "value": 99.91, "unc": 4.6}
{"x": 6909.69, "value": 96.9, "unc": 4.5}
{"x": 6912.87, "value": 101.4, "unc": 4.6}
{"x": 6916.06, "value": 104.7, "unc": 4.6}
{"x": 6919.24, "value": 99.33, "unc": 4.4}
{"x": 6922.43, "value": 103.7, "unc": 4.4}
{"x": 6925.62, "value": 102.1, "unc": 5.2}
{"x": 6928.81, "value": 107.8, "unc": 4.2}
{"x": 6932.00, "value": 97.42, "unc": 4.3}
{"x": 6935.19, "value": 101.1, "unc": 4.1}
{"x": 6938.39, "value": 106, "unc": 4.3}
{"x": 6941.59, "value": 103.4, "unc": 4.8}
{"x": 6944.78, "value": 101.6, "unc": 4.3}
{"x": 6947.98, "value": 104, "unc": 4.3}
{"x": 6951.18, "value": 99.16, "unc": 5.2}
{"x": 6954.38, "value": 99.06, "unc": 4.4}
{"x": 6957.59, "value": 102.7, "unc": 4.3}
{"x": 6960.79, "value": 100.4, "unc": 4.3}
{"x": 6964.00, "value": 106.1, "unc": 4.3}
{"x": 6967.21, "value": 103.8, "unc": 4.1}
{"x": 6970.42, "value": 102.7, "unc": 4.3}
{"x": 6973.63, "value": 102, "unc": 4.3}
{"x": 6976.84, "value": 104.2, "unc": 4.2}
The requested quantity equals 0.05 mag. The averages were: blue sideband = 105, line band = 99.4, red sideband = 104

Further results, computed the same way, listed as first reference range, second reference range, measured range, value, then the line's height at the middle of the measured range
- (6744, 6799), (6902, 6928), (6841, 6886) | 0.02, 103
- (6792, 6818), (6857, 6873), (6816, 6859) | 0.03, 105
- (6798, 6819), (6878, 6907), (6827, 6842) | 0.02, 106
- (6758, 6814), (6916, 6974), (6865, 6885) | 0.02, 104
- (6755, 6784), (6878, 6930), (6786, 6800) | 0.00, 105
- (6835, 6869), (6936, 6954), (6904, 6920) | 0.02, 103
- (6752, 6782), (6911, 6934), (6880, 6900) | -0.01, 103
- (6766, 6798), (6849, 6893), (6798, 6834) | -0.02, 103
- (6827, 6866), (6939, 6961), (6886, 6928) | -0.01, 102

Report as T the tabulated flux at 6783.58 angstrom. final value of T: 111.5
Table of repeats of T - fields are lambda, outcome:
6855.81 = 105.7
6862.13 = 100.1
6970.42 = 102.7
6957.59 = 102.7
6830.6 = 101.2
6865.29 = 115.1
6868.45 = 100.2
